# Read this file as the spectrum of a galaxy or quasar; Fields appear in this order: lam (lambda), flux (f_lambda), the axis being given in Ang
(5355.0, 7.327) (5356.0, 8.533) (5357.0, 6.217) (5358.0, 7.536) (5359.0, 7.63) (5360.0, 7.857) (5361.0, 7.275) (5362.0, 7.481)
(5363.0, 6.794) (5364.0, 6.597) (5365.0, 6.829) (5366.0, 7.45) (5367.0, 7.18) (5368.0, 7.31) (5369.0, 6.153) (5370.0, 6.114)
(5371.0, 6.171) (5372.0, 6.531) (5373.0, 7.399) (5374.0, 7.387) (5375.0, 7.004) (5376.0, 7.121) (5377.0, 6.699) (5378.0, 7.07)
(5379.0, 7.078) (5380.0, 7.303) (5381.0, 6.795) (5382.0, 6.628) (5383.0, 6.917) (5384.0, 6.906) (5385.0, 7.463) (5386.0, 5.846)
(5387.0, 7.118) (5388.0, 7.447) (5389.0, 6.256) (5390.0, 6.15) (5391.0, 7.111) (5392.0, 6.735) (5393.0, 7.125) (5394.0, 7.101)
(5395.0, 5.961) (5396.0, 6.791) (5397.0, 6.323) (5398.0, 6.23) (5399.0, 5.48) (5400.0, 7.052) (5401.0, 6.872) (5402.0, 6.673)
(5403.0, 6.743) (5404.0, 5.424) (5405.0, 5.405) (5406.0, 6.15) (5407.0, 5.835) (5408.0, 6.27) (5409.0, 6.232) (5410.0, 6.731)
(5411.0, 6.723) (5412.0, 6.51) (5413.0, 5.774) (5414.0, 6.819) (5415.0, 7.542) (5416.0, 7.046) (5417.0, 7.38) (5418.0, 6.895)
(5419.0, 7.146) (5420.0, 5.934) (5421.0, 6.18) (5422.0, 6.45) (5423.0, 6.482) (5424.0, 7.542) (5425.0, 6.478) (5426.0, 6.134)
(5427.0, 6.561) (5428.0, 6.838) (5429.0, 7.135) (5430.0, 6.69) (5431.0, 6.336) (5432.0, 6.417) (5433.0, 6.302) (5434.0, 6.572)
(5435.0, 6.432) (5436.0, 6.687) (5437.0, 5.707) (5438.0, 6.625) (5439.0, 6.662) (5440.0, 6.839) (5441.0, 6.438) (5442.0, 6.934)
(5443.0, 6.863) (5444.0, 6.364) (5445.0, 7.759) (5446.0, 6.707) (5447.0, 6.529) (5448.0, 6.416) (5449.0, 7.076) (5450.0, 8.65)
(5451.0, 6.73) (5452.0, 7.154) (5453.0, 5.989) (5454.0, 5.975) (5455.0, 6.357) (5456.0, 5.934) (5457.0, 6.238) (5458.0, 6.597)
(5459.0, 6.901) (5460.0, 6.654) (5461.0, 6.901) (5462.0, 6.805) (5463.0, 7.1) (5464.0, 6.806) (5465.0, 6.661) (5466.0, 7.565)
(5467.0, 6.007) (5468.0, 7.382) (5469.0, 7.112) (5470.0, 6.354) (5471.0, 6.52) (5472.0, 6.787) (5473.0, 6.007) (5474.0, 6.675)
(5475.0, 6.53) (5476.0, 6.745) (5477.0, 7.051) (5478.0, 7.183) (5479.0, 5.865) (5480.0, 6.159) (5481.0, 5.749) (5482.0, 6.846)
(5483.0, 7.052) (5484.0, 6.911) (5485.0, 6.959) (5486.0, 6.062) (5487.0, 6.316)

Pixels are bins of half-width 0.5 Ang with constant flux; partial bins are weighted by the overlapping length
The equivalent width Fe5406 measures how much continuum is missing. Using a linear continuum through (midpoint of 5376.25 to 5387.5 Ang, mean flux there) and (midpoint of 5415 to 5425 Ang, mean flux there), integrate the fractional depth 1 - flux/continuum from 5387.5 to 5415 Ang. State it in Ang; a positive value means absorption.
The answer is 1.6 Ang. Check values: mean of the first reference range 6.9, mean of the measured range 6.46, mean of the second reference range 6.81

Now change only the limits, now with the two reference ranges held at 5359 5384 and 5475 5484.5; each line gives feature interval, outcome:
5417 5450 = 0.5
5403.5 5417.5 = 0.9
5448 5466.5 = -0.2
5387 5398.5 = 0.4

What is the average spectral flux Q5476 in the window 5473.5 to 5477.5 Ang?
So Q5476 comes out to 6.75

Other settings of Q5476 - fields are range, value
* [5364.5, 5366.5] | 7.14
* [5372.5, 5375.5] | 7.26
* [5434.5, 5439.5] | 6.42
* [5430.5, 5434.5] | 6.41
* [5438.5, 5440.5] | 6.75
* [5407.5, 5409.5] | 6.25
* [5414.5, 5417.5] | 7.32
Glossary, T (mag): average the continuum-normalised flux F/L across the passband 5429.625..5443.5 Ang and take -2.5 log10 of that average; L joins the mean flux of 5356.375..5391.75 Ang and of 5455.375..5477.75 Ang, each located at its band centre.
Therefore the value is 0.04 mag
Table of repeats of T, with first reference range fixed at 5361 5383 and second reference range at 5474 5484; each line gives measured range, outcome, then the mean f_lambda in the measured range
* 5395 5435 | 0.05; 6.51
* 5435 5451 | -0.02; 6.8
